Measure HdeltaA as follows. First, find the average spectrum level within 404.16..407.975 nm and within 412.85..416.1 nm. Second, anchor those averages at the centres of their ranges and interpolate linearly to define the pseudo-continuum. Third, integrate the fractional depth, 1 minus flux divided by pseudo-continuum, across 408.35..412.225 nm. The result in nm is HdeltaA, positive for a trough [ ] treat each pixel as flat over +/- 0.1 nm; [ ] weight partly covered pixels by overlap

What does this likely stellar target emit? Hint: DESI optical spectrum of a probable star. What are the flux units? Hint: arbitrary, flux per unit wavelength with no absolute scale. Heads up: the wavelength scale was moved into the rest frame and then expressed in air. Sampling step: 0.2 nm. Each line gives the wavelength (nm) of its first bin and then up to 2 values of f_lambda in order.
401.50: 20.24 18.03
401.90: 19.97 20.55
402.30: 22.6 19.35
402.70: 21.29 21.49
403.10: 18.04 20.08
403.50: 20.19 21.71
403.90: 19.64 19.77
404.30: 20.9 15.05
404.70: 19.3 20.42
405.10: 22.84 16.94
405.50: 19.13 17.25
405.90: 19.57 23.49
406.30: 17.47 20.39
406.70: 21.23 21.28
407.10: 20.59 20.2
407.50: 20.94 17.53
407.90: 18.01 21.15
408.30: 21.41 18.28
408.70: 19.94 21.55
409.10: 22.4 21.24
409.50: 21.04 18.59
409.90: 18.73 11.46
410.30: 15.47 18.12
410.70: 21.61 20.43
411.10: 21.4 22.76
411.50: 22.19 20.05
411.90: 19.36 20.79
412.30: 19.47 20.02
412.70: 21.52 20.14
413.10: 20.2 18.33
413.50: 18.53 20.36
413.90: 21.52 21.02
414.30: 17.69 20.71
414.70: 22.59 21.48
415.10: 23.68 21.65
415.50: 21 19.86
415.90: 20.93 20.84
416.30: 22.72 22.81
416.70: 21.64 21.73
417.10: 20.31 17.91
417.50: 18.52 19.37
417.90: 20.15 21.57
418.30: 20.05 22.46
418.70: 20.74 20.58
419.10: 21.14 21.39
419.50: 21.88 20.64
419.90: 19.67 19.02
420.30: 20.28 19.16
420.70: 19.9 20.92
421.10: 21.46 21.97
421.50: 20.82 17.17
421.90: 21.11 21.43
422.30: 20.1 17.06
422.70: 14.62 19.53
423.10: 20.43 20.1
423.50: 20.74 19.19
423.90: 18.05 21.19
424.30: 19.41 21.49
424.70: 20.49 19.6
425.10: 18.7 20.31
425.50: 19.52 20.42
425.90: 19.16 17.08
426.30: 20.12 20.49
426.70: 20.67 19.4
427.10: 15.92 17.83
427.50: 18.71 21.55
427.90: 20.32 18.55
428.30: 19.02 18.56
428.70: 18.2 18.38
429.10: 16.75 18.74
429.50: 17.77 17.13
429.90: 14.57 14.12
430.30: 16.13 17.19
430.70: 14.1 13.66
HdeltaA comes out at 0.07 nm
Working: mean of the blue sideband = 19.6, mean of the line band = 19.8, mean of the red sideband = 20.6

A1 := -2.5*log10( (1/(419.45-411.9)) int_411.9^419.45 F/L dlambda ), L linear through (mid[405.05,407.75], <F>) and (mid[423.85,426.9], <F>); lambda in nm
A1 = -0.04 mag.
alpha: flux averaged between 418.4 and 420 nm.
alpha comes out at 21.1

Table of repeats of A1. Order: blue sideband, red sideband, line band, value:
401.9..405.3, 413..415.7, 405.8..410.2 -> 0.026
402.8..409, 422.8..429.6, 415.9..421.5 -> -0.064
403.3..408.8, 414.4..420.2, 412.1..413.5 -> 0.031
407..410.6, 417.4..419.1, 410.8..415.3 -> -0.046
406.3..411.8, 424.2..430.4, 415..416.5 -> -0.115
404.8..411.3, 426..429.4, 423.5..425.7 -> -0.049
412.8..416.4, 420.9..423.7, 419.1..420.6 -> -0.015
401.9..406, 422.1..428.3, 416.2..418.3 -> -0.059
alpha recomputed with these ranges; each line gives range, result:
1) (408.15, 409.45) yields 20.8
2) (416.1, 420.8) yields 20.6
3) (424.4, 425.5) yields 20.1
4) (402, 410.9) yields 19.7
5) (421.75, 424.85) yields 19.6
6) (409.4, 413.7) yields 19.6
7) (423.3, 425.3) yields 19.9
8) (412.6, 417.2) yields 20.9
